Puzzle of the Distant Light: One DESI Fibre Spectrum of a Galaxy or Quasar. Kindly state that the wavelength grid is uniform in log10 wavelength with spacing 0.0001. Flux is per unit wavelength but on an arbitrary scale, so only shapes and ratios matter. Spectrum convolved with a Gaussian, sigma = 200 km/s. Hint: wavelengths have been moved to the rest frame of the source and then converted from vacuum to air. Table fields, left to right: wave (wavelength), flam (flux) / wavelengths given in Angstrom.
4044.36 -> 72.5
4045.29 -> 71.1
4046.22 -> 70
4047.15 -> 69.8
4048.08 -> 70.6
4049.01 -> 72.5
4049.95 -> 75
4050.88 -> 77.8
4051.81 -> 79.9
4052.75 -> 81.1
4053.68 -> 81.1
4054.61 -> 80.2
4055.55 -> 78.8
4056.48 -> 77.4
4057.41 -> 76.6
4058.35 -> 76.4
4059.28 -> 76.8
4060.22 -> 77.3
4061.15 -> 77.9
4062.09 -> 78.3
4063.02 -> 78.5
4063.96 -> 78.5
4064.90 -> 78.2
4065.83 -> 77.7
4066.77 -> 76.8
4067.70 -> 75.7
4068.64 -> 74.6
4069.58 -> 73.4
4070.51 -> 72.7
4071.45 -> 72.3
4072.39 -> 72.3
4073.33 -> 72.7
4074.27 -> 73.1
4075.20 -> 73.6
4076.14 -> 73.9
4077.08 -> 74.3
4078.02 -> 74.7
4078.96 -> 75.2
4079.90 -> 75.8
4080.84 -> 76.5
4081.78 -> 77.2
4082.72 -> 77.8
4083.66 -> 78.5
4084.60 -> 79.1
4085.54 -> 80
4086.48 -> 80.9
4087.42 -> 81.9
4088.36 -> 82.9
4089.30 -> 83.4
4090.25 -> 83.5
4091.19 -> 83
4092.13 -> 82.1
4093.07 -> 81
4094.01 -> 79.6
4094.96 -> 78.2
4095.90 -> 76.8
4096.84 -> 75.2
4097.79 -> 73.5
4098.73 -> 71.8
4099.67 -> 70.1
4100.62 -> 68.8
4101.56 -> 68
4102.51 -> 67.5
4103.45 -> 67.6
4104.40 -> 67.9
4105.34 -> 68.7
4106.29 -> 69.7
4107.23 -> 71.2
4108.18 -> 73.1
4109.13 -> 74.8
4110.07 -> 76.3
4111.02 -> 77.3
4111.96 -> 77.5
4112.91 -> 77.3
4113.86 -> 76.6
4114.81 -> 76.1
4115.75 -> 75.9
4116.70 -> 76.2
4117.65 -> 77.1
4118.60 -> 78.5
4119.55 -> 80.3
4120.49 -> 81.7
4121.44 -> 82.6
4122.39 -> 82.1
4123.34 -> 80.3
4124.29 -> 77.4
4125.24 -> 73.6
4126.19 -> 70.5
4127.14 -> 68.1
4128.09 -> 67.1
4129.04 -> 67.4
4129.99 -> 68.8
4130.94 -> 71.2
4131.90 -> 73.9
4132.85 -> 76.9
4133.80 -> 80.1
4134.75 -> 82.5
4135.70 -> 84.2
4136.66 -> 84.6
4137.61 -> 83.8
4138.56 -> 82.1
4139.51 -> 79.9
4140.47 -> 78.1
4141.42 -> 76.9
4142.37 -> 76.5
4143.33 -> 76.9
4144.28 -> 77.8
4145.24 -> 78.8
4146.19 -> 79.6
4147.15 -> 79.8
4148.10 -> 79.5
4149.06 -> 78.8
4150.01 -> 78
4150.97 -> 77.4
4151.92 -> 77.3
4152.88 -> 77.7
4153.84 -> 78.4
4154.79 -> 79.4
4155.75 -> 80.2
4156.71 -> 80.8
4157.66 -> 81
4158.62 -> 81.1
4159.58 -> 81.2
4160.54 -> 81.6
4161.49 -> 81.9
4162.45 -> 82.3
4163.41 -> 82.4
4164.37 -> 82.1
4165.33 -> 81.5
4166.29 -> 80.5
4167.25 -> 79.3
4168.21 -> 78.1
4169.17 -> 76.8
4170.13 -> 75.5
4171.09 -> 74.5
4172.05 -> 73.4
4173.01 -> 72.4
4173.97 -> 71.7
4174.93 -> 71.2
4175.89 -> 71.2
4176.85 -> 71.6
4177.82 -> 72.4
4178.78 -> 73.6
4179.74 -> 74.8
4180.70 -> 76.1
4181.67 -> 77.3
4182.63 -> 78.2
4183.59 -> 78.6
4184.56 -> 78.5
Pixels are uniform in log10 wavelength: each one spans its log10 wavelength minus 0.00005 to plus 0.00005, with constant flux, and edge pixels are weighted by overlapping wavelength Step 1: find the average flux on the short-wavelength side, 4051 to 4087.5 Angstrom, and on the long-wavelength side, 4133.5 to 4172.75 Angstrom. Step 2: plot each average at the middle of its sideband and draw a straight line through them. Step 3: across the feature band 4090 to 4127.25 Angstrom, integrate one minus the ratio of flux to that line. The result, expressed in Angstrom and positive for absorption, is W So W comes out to 1.3 Angstrom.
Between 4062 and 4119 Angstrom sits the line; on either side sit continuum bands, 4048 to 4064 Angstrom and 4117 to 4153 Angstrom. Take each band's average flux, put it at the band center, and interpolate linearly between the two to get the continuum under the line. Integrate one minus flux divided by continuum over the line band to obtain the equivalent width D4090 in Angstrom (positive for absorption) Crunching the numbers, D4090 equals 1.4 Angstrom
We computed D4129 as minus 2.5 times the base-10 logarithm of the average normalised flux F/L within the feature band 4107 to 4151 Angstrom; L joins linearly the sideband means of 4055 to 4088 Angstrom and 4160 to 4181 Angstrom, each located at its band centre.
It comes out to -0.01 mag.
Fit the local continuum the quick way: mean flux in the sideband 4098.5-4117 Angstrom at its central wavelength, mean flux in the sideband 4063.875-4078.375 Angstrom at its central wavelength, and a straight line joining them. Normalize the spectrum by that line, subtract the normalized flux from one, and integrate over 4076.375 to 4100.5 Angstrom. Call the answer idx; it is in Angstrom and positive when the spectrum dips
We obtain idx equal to -1.41 Angstrom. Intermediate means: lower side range 74.6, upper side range 72.6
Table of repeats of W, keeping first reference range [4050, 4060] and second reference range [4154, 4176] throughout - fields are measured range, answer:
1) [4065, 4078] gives 0.7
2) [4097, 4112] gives 1.3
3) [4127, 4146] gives 0.3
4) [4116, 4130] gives 0.5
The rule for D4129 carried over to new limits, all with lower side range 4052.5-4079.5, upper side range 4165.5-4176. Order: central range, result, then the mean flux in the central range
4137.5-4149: -0.05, 79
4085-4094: -0.08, 82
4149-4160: -0.05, 79.3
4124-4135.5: 0.03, 73.3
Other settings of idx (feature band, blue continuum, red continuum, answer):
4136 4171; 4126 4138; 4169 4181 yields -2.5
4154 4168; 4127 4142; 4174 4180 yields -1.3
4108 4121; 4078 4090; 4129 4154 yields 0.2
